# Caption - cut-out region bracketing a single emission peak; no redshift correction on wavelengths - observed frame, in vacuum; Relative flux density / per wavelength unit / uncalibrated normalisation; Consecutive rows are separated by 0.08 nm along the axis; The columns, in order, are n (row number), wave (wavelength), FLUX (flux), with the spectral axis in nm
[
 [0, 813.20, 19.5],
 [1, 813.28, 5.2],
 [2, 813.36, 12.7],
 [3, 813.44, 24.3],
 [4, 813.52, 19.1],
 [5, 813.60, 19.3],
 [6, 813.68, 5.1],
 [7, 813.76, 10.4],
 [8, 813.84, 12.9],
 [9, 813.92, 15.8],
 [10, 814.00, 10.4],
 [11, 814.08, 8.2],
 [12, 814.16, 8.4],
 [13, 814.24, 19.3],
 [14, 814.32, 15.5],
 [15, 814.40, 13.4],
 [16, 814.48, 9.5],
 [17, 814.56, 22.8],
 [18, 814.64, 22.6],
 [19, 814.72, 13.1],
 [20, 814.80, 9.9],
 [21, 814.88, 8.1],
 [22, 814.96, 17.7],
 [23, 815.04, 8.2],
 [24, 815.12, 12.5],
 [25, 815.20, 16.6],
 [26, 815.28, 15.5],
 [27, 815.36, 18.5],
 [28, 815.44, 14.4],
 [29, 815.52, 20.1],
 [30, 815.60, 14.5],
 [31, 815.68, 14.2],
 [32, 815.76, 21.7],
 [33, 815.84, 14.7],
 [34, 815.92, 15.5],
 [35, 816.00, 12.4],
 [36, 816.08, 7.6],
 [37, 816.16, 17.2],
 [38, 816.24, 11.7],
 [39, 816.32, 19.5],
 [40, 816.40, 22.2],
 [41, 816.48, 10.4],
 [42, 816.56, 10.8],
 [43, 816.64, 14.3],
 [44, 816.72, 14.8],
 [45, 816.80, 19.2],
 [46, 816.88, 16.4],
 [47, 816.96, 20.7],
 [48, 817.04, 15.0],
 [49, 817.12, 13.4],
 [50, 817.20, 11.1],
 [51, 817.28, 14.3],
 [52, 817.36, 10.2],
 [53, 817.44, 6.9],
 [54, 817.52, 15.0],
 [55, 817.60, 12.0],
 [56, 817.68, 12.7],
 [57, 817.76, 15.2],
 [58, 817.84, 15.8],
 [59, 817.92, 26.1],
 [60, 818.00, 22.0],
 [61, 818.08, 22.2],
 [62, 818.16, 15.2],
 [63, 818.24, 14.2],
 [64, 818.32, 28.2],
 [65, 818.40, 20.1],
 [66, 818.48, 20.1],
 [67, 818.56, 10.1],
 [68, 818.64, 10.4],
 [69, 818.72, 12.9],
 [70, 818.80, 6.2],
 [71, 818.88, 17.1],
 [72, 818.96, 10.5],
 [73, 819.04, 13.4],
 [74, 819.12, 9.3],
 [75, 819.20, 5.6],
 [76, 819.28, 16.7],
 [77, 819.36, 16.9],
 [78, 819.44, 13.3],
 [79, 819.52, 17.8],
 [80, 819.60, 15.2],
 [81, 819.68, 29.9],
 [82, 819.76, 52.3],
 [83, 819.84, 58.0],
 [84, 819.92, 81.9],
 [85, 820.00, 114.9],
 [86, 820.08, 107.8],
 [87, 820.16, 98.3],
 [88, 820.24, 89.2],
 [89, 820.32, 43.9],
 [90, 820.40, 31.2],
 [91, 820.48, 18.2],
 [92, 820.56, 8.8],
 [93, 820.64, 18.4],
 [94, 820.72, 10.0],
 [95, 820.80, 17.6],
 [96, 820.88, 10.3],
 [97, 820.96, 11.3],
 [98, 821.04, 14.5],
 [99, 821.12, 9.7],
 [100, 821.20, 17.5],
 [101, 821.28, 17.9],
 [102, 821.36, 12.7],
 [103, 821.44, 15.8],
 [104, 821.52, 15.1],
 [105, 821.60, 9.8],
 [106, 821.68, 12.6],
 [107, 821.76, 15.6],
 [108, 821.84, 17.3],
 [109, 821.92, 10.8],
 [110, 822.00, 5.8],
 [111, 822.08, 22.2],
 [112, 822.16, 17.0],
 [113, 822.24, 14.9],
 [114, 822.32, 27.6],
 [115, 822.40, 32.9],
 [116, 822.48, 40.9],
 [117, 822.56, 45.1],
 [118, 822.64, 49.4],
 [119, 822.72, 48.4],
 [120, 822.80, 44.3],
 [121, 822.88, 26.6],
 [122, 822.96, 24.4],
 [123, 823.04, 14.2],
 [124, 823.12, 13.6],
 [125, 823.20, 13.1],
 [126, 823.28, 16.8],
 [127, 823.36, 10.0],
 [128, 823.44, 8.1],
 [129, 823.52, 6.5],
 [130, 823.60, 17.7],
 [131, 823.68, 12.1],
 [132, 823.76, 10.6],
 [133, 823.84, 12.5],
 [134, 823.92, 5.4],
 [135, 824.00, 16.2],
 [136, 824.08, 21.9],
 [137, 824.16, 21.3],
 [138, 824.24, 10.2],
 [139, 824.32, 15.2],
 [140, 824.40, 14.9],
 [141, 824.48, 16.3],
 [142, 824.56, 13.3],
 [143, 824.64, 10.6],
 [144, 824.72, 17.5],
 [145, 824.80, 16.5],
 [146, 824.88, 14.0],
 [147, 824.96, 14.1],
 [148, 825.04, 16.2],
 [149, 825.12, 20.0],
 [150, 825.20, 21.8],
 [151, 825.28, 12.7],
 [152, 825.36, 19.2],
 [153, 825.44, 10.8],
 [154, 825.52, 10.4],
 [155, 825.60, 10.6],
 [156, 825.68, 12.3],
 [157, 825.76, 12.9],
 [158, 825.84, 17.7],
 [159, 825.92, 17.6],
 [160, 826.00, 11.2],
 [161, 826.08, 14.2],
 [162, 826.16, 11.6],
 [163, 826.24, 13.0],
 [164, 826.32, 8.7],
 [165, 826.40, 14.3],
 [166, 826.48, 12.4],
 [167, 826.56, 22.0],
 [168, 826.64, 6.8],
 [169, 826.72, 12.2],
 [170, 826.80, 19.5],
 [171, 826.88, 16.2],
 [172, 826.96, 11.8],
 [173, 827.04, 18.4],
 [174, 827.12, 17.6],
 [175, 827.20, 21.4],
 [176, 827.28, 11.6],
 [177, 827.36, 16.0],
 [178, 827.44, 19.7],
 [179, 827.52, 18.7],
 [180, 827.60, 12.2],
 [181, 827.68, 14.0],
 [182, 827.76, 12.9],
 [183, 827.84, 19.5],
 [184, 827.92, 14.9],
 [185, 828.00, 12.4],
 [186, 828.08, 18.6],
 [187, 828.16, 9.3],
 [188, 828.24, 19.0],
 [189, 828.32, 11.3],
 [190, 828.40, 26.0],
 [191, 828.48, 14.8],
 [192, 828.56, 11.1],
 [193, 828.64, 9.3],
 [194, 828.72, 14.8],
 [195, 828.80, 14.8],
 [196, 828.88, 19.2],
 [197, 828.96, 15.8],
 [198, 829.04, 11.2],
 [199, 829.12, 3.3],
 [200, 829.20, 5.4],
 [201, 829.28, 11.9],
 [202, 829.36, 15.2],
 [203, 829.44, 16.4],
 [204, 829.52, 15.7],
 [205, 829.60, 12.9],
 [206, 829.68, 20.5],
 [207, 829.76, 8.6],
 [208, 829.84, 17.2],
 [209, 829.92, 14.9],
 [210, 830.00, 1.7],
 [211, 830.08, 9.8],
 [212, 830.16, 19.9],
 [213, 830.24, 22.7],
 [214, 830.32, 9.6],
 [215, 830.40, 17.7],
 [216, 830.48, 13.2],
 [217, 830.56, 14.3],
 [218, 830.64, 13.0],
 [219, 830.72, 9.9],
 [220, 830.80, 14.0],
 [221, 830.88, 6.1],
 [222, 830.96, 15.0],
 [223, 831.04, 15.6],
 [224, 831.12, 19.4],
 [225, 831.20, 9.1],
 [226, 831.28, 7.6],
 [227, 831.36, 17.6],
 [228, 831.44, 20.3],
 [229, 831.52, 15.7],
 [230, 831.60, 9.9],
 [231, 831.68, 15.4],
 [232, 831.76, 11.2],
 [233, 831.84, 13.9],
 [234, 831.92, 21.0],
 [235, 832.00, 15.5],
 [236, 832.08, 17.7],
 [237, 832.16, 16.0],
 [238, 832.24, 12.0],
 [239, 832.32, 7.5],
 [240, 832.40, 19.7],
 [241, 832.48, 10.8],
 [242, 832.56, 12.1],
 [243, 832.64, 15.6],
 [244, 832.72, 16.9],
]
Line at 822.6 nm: [N II]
